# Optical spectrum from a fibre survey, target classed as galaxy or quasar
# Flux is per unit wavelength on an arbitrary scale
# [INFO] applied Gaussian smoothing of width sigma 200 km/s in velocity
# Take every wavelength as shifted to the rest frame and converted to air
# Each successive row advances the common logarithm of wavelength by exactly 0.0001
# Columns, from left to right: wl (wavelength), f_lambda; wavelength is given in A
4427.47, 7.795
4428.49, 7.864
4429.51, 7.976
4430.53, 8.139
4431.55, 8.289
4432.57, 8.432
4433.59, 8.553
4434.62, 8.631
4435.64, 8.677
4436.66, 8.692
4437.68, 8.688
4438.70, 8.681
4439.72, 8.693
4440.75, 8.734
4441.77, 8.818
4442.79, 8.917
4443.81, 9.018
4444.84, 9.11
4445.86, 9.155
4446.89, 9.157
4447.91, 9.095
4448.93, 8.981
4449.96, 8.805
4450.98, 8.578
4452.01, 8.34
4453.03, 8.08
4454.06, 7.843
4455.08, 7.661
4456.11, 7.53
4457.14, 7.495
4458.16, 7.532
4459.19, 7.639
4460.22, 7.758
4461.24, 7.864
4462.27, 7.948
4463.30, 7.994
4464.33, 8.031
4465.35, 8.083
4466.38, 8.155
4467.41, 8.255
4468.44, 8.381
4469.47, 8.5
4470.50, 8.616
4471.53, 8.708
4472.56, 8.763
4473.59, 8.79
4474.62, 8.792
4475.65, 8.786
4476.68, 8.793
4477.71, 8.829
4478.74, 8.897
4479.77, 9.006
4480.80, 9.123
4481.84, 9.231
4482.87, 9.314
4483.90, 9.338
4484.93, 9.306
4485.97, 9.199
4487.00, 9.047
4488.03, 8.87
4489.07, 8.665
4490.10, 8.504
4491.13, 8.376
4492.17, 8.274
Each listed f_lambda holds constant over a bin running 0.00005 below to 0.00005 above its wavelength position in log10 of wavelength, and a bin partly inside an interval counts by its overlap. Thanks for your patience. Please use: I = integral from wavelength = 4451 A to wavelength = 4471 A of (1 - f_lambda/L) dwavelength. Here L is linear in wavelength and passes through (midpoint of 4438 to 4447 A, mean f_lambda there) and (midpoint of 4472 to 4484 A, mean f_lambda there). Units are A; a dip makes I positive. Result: 2.1 A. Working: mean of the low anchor 8.9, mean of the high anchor 8.96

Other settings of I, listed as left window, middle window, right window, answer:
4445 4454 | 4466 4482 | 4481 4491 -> 0.4 A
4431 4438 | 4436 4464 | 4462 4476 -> 0.3 A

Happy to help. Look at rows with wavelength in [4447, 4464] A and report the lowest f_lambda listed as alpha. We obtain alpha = 7.495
